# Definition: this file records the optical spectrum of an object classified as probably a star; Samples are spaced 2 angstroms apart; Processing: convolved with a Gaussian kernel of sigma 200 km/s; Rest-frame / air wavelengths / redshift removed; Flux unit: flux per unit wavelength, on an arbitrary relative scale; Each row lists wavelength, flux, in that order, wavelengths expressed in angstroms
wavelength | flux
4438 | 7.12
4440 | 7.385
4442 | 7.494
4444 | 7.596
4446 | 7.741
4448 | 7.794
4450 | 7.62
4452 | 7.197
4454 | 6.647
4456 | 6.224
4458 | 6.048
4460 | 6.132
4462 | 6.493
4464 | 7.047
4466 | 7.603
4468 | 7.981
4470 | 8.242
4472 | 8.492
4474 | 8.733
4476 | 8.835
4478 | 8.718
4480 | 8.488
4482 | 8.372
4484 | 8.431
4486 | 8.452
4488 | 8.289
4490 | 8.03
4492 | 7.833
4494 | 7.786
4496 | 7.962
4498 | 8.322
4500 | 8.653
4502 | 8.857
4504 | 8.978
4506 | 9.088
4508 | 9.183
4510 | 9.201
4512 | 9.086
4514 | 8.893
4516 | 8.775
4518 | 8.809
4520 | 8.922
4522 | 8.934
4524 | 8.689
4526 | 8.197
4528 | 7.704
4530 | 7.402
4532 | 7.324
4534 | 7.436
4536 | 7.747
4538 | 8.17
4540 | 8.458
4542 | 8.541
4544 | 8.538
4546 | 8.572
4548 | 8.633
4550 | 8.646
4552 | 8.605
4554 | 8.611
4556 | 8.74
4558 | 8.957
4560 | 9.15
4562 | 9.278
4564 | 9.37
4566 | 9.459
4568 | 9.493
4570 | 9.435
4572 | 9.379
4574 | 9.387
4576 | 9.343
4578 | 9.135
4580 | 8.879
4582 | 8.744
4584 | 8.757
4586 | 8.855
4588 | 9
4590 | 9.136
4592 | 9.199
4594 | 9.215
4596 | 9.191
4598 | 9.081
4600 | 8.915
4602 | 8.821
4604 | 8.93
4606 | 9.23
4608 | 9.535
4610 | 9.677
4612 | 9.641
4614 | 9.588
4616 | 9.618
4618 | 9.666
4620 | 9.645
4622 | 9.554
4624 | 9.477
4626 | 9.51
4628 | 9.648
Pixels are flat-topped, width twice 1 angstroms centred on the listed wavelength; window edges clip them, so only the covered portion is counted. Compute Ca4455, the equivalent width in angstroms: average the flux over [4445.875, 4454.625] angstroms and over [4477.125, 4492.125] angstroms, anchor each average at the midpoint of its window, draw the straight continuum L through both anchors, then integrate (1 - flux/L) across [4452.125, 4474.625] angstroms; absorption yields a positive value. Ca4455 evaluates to 1.6 angstroms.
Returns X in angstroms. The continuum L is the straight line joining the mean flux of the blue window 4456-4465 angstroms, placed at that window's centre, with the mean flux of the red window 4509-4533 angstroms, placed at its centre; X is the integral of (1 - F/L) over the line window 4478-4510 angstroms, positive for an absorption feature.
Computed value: -3.9 angstroms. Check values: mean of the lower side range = 6.41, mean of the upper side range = 8.49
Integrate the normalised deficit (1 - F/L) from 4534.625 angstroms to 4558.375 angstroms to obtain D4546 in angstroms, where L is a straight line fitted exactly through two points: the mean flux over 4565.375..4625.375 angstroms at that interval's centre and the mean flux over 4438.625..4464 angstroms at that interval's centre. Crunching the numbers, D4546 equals 0.1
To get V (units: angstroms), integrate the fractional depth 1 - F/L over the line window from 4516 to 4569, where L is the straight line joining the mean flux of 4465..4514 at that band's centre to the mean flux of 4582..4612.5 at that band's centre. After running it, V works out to 1.5 angstroms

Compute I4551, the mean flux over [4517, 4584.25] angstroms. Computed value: 8.69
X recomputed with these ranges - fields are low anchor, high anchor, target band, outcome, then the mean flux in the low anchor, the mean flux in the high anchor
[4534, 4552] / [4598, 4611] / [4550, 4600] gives -1.71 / 8.37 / 9.18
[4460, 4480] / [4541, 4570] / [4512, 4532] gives 0.19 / 7.95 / 8.92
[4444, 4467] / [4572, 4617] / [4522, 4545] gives 0.44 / 6.99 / 9.18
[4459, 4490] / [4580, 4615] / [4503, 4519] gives -1.24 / 8.02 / 9.14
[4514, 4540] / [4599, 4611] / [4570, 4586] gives -0.45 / 8.21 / 9.18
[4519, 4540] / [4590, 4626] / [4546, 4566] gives -0.93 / 8.07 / 9.35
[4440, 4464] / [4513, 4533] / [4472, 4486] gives -1.95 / 7.02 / 8.36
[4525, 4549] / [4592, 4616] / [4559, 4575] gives -1.43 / 8.06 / 9.27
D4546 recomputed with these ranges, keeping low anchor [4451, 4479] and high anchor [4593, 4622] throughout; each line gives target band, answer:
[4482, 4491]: -0.66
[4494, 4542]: -1.81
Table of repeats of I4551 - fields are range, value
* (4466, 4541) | 8.41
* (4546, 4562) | 8.78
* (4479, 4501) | 8.24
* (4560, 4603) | 9.15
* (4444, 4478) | 7.47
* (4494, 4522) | 8.79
